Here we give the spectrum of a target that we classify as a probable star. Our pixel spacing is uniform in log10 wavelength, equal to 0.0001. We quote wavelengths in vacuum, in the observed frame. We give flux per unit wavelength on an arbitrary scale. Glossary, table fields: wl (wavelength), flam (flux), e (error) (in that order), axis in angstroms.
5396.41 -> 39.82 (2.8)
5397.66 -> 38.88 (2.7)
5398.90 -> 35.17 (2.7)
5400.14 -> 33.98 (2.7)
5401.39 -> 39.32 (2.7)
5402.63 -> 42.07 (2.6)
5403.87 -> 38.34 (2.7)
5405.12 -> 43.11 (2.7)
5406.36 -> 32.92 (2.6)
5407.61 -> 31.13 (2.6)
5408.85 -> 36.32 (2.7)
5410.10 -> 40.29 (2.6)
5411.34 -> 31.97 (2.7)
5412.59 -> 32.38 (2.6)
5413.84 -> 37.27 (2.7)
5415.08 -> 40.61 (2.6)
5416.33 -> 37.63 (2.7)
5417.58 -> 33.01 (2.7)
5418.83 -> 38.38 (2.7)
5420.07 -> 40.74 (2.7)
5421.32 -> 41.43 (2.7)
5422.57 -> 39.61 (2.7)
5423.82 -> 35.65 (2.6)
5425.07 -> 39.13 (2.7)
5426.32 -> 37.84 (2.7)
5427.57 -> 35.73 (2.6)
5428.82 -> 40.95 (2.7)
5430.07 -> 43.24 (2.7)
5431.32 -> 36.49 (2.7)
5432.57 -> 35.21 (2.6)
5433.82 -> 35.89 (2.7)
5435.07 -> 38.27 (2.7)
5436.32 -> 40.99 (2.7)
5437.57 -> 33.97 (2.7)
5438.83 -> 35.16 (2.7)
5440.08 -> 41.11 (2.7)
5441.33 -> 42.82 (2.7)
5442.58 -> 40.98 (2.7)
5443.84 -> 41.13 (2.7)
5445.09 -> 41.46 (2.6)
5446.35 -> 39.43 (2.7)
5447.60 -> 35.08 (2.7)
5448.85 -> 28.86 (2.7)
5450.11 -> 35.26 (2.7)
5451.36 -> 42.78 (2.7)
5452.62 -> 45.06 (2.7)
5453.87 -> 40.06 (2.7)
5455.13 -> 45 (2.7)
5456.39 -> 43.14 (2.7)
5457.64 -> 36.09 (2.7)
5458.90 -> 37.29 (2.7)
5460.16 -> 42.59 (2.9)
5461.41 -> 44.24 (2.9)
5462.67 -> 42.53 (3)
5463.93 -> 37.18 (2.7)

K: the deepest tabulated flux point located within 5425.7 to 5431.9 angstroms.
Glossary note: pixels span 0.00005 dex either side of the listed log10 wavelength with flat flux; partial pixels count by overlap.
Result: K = 35.73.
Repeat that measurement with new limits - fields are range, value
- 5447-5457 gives 28.86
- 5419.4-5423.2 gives 39.61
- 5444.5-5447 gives 39.43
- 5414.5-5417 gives 37.63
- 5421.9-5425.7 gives 35.65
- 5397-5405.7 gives 33.98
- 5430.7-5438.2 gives 33.97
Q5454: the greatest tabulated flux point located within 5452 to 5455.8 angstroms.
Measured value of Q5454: 45.06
